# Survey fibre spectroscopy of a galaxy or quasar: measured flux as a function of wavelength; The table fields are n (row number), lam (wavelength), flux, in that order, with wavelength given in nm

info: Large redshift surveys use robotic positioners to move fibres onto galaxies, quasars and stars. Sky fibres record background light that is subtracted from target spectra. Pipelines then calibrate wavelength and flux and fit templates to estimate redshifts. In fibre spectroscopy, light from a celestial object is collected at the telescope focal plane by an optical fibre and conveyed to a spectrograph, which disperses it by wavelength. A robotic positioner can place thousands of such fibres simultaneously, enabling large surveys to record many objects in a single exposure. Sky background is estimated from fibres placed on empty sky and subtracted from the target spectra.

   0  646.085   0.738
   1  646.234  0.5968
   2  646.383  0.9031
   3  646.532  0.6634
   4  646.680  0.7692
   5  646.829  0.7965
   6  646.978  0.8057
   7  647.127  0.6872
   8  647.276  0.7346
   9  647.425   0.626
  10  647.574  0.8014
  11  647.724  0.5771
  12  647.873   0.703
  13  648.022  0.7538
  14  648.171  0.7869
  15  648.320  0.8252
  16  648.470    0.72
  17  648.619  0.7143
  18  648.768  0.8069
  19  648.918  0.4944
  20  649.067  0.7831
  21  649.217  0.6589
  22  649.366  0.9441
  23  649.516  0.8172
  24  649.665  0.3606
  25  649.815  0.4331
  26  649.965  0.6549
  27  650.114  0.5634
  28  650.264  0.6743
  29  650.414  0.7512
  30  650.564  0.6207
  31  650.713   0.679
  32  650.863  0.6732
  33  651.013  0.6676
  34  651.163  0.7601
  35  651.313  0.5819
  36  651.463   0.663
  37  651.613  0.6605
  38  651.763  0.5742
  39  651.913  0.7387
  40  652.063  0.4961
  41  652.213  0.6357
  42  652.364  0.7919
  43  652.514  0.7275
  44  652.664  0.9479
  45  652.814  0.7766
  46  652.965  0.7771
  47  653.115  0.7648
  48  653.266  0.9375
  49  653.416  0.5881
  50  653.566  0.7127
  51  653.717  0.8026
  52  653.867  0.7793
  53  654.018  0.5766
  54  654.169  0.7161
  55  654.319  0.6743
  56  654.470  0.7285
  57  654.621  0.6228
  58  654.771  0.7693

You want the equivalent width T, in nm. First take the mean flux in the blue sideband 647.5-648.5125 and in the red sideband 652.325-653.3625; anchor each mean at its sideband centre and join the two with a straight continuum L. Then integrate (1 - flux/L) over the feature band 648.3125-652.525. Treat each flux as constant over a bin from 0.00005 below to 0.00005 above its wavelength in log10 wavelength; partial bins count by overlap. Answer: 0.581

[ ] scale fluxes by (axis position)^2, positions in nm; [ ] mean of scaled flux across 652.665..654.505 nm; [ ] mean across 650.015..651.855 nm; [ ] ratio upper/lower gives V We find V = 1.1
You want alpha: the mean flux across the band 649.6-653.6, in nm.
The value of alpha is 0.675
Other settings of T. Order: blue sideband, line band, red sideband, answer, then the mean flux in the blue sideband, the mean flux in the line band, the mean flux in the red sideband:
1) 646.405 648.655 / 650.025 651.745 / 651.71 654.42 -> 0.16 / 0.735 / 0.66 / 0.724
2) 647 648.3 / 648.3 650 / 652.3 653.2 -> 0.14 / 0.718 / 0.68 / 0.799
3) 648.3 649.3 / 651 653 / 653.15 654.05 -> 0.09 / 0.711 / 0.699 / 0.742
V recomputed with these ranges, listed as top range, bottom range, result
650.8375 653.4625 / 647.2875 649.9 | 1.03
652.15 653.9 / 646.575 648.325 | 1.07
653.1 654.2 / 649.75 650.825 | 1.18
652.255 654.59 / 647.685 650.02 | 1.10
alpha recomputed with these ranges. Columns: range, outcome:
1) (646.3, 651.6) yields 0.698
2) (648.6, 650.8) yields 0.663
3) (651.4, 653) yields 0.707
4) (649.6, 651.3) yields 0.622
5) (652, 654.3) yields 0.735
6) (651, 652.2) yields 0.641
